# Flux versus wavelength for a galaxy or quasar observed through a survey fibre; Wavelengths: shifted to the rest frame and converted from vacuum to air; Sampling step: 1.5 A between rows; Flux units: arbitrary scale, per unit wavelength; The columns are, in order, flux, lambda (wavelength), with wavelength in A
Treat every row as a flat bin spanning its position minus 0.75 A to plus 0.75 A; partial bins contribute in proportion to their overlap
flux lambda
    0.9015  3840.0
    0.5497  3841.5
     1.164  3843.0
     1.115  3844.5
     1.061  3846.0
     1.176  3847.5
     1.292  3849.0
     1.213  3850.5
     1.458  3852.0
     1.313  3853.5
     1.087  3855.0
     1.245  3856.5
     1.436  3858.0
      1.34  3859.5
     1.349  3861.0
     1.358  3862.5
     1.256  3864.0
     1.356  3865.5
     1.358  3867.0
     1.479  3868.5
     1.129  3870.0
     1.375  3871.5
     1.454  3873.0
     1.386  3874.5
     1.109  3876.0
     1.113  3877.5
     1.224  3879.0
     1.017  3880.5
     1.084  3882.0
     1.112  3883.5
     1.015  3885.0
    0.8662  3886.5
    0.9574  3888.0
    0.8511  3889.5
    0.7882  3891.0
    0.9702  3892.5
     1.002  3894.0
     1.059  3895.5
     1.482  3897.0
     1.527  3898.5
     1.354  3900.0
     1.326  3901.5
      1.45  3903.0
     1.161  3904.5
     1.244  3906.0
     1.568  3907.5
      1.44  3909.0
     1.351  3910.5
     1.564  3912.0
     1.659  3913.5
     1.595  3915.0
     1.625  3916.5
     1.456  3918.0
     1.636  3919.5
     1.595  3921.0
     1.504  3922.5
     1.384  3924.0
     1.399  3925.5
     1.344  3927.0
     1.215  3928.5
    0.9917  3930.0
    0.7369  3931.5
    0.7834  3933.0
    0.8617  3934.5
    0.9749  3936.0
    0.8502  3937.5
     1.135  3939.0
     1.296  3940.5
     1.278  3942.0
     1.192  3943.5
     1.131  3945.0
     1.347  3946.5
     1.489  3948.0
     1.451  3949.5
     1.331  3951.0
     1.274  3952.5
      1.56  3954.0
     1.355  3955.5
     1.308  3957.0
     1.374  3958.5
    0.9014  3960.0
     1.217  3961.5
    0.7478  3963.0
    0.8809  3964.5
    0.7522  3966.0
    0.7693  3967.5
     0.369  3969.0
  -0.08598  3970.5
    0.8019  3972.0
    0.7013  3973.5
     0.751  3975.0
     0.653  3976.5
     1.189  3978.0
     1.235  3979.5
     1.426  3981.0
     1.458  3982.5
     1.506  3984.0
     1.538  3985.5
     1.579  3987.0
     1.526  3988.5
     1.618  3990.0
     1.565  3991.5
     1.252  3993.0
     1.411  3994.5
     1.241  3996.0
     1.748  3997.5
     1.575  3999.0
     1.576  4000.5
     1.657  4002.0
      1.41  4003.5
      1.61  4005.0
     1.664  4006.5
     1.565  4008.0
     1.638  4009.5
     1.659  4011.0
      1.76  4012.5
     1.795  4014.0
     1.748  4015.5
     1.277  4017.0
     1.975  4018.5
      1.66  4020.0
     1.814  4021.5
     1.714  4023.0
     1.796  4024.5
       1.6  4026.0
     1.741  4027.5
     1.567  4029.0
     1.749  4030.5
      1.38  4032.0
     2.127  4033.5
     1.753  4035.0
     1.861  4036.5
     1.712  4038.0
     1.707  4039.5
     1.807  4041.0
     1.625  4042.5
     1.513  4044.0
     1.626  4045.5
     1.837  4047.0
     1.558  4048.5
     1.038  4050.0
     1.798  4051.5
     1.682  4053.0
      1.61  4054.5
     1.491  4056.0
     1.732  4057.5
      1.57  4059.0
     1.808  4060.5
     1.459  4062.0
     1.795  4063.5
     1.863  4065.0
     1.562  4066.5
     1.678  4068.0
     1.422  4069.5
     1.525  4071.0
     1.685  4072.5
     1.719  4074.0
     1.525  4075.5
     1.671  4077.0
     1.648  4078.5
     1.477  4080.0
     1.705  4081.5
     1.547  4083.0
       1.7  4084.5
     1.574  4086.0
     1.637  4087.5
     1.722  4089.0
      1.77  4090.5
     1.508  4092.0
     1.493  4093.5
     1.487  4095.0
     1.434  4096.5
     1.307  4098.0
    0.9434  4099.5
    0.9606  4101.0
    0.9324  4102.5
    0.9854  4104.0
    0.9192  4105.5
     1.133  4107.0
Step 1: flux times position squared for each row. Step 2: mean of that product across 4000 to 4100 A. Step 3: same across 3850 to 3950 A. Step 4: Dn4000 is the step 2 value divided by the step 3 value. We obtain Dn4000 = 1.40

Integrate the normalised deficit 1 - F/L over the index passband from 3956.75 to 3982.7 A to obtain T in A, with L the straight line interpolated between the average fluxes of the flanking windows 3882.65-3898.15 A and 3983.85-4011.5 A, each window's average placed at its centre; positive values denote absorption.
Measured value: 9.5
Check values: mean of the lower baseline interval 1.02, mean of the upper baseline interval 1.54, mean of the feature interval 0.895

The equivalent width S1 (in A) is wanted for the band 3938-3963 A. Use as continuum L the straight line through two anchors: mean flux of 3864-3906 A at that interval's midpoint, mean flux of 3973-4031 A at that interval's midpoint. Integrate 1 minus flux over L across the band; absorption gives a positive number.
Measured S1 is 1.8 A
